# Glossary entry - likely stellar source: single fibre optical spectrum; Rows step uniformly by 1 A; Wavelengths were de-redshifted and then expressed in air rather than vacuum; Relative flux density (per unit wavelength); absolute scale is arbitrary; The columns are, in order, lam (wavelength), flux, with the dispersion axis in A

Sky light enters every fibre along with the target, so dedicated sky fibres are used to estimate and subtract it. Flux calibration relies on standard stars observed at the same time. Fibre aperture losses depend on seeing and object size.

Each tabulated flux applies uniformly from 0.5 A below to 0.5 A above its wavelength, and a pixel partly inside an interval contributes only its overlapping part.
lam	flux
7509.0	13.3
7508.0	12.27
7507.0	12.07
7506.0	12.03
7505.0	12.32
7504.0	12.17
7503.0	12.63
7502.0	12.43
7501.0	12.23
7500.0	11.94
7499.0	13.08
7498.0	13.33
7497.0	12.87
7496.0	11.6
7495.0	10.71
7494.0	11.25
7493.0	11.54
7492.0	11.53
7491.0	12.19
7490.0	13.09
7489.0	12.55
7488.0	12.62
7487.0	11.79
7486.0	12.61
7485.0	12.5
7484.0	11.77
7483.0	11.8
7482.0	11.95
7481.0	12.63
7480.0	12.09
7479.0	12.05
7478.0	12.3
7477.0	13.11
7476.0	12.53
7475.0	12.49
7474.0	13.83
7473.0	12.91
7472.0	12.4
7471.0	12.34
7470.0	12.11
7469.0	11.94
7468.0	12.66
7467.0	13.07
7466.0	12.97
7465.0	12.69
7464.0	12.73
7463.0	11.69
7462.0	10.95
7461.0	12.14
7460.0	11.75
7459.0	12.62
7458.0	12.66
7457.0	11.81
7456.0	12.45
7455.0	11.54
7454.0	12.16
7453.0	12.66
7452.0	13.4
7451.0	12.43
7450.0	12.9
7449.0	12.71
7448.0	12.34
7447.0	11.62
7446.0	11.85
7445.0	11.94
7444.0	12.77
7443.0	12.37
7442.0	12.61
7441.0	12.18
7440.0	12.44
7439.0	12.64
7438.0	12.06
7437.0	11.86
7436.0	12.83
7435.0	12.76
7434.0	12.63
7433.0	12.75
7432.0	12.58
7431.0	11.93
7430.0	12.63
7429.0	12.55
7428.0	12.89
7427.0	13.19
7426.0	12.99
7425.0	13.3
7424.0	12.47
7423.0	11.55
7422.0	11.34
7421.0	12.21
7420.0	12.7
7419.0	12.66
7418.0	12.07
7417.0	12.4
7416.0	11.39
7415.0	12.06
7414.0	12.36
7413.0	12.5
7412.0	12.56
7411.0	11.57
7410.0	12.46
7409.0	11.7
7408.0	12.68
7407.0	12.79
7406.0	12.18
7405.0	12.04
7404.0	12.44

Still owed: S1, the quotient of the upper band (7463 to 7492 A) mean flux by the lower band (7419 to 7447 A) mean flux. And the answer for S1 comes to 1.0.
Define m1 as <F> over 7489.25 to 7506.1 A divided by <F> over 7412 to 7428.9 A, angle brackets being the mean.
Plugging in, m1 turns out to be 0.98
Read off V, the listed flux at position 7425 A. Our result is 13.3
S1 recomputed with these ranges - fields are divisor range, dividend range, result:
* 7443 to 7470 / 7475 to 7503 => 0.99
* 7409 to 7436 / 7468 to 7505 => 0.99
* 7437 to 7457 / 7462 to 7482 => 1.01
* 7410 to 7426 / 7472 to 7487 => 1.02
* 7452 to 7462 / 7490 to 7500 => 0.99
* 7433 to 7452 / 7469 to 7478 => 1.02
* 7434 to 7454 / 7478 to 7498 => 0.97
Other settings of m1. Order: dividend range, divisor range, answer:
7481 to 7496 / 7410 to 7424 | 0.99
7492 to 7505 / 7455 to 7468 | 0.99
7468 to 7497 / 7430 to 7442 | 0.98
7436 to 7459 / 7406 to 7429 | 1.00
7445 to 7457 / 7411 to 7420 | 1.01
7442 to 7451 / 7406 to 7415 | 1.00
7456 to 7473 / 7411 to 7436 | 0.99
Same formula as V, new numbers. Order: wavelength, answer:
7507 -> 12.07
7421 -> 12.21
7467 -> 13.07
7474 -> 13.83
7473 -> 12.91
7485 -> 12.5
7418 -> 12.07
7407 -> 12.79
